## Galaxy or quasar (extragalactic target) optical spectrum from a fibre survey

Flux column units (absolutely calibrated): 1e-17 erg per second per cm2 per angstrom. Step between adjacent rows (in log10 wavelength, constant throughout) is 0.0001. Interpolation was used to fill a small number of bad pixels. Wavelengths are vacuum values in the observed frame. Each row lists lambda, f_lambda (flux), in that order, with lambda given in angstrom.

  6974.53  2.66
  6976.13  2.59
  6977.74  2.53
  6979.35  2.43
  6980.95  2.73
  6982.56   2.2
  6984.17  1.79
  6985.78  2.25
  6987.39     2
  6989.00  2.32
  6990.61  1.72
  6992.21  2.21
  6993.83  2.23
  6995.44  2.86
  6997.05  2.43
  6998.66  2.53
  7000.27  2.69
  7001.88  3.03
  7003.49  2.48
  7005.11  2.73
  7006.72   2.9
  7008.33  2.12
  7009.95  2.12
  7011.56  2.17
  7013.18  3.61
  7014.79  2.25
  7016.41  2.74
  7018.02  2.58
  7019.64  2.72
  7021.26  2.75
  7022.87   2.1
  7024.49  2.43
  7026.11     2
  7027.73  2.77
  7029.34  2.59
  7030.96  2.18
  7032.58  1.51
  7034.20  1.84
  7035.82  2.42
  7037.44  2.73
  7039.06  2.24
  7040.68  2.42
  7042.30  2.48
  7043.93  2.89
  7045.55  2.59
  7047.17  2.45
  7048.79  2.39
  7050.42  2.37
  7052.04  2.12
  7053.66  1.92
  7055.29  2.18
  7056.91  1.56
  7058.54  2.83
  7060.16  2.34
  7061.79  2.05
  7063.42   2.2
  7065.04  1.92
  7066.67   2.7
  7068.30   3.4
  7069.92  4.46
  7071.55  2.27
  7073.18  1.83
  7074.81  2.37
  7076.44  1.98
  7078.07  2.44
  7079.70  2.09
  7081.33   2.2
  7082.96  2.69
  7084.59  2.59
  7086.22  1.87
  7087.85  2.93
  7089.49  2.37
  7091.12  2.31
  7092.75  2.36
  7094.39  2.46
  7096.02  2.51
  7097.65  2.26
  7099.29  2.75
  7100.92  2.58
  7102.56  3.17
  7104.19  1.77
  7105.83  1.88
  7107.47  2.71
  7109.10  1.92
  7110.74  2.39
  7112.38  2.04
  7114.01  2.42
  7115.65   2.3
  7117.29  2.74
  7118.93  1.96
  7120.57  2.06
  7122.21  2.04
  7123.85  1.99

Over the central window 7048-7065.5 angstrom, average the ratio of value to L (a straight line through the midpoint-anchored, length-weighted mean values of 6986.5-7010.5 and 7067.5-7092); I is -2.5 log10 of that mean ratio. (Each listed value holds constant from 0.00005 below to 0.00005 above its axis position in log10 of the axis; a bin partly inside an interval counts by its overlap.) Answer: 0.15 mag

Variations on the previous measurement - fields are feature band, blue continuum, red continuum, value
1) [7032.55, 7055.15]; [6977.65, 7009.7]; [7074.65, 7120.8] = 0.019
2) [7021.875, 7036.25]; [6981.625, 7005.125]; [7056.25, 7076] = 0.100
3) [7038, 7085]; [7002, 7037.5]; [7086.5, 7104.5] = 0.028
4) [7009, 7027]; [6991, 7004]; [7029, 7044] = -0.038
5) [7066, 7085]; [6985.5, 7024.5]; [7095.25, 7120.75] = -0.084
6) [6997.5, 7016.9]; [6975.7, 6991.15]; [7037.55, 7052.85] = -0.122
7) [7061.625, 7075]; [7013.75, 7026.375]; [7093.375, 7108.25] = -0.063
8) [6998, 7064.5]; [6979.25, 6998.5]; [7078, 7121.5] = -0.051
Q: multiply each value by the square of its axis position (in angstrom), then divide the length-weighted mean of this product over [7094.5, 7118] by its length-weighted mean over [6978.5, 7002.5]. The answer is 1.05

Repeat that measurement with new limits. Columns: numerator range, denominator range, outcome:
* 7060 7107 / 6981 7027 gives 1.03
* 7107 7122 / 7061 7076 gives 0.89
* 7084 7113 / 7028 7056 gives 1.04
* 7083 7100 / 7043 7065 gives 1.08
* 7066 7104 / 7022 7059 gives 1.12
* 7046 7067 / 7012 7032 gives 0.89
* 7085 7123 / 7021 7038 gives 1.05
